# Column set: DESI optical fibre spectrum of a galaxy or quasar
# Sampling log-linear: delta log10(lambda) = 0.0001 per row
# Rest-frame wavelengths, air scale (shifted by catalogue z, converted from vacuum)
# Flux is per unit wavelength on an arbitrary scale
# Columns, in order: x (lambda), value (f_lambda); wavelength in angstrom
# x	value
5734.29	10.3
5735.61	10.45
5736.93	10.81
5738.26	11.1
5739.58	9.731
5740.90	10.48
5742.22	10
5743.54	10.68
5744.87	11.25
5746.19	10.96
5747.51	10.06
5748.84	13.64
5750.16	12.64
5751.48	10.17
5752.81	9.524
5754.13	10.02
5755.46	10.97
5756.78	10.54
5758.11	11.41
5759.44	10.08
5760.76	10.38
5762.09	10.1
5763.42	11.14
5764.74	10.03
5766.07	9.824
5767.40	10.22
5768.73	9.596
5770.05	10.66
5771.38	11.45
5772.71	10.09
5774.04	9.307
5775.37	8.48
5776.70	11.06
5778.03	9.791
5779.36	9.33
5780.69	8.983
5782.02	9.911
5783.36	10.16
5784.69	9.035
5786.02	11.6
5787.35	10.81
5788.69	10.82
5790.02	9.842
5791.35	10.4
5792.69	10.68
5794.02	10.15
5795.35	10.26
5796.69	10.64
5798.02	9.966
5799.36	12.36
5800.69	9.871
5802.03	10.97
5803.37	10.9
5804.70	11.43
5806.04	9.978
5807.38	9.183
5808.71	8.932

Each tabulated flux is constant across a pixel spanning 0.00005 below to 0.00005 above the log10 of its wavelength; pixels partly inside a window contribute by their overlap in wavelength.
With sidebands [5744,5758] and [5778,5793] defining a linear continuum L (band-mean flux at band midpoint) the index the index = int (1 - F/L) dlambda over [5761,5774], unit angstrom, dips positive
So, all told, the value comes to 0.33 angstrom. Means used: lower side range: 11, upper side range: 10.1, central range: 10.3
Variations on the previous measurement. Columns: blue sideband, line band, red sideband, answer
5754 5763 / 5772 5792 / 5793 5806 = 1.2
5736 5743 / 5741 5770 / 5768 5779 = -1.1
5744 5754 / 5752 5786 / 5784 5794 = 2.1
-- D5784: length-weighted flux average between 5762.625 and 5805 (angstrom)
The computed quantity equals 10.3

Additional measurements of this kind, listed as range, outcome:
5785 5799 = 10.5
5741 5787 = 10.4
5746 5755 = 11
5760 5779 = 10.1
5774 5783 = 9.58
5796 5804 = 10.8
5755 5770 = 10.4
